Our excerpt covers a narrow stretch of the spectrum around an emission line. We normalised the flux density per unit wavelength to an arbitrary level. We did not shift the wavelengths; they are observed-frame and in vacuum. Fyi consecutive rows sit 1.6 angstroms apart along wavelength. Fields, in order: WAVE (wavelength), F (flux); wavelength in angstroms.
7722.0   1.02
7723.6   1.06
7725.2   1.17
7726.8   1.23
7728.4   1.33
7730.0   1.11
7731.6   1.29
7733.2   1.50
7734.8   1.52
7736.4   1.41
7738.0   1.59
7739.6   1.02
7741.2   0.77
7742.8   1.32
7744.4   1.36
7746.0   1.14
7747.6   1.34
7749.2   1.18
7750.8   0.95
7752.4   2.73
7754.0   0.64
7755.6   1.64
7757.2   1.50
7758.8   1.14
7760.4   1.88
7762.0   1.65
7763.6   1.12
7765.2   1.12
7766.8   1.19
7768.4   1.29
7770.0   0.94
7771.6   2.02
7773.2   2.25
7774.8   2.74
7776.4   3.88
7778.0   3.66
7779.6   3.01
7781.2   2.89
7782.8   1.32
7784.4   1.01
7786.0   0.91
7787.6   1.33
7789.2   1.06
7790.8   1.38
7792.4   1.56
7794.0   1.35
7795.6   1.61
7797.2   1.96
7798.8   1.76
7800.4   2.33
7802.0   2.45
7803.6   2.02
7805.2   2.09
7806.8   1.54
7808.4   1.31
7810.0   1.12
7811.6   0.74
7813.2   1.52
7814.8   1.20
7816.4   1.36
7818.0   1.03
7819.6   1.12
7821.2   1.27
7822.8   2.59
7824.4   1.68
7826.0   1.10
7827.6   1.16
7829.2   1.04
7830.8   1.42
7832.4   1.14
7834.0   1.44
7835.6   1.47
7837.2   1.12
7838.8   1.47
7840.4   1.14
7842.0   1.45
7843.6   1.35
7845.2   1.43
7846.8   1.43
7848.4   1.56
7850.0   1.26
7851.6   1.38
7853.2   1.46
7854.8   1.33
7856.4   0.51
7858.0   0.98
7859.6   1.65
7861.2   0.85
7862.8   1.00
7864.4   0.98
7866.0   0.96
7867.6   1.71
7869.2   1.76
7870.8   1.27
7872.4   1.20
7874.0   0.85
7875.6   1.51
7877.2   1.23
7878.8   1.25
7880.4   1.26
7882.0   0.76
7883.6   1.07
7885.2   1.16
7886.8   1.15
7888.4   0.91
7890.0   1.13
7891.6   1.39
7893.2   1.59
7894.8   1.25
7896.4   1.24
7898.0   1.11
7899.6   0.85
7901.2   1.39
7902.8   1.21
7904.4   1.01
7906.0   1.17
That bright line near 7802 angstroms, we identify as [N II] 6583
